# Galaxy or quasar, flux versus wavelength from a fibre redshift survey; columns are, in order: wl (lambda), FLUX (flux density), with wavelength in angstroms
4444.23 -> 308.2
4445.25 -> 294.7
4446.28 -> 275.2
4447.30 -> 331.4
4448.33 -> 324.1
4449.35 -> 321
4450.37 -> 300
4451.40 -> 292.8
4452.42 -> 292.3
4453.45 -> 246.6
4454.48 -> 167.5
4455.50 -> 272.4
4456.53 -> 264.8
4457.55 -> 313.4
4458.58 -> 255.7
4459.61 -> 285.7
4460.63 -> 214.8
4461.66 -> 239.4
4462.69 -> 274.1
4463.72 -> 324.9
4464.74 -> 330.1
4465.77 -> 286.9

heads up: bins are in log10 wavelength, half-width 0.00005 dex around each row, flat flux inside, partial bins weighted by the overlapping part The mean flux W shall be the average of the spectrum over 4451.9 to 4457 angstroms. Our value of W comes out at 249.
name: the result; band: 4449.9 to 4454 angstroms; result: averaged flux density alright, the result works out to 281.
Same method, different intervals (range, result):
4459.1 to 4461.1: 252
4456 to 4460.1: 280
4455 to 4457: 268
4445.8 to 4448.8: 310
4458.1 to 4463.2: 254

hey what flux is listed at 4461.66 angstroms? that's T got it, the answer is 239.4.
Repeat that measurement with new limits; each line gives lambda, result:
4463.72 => 324.9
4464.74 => 330.1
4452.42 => 292.3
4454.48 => 167.5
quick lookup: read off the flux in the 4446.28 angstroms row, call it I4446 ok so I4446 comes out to 275.2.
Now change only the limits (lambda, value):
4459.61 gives 285.7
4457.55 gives 313.4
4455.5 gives 272.4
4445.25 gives 294.7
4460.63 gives 214.8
